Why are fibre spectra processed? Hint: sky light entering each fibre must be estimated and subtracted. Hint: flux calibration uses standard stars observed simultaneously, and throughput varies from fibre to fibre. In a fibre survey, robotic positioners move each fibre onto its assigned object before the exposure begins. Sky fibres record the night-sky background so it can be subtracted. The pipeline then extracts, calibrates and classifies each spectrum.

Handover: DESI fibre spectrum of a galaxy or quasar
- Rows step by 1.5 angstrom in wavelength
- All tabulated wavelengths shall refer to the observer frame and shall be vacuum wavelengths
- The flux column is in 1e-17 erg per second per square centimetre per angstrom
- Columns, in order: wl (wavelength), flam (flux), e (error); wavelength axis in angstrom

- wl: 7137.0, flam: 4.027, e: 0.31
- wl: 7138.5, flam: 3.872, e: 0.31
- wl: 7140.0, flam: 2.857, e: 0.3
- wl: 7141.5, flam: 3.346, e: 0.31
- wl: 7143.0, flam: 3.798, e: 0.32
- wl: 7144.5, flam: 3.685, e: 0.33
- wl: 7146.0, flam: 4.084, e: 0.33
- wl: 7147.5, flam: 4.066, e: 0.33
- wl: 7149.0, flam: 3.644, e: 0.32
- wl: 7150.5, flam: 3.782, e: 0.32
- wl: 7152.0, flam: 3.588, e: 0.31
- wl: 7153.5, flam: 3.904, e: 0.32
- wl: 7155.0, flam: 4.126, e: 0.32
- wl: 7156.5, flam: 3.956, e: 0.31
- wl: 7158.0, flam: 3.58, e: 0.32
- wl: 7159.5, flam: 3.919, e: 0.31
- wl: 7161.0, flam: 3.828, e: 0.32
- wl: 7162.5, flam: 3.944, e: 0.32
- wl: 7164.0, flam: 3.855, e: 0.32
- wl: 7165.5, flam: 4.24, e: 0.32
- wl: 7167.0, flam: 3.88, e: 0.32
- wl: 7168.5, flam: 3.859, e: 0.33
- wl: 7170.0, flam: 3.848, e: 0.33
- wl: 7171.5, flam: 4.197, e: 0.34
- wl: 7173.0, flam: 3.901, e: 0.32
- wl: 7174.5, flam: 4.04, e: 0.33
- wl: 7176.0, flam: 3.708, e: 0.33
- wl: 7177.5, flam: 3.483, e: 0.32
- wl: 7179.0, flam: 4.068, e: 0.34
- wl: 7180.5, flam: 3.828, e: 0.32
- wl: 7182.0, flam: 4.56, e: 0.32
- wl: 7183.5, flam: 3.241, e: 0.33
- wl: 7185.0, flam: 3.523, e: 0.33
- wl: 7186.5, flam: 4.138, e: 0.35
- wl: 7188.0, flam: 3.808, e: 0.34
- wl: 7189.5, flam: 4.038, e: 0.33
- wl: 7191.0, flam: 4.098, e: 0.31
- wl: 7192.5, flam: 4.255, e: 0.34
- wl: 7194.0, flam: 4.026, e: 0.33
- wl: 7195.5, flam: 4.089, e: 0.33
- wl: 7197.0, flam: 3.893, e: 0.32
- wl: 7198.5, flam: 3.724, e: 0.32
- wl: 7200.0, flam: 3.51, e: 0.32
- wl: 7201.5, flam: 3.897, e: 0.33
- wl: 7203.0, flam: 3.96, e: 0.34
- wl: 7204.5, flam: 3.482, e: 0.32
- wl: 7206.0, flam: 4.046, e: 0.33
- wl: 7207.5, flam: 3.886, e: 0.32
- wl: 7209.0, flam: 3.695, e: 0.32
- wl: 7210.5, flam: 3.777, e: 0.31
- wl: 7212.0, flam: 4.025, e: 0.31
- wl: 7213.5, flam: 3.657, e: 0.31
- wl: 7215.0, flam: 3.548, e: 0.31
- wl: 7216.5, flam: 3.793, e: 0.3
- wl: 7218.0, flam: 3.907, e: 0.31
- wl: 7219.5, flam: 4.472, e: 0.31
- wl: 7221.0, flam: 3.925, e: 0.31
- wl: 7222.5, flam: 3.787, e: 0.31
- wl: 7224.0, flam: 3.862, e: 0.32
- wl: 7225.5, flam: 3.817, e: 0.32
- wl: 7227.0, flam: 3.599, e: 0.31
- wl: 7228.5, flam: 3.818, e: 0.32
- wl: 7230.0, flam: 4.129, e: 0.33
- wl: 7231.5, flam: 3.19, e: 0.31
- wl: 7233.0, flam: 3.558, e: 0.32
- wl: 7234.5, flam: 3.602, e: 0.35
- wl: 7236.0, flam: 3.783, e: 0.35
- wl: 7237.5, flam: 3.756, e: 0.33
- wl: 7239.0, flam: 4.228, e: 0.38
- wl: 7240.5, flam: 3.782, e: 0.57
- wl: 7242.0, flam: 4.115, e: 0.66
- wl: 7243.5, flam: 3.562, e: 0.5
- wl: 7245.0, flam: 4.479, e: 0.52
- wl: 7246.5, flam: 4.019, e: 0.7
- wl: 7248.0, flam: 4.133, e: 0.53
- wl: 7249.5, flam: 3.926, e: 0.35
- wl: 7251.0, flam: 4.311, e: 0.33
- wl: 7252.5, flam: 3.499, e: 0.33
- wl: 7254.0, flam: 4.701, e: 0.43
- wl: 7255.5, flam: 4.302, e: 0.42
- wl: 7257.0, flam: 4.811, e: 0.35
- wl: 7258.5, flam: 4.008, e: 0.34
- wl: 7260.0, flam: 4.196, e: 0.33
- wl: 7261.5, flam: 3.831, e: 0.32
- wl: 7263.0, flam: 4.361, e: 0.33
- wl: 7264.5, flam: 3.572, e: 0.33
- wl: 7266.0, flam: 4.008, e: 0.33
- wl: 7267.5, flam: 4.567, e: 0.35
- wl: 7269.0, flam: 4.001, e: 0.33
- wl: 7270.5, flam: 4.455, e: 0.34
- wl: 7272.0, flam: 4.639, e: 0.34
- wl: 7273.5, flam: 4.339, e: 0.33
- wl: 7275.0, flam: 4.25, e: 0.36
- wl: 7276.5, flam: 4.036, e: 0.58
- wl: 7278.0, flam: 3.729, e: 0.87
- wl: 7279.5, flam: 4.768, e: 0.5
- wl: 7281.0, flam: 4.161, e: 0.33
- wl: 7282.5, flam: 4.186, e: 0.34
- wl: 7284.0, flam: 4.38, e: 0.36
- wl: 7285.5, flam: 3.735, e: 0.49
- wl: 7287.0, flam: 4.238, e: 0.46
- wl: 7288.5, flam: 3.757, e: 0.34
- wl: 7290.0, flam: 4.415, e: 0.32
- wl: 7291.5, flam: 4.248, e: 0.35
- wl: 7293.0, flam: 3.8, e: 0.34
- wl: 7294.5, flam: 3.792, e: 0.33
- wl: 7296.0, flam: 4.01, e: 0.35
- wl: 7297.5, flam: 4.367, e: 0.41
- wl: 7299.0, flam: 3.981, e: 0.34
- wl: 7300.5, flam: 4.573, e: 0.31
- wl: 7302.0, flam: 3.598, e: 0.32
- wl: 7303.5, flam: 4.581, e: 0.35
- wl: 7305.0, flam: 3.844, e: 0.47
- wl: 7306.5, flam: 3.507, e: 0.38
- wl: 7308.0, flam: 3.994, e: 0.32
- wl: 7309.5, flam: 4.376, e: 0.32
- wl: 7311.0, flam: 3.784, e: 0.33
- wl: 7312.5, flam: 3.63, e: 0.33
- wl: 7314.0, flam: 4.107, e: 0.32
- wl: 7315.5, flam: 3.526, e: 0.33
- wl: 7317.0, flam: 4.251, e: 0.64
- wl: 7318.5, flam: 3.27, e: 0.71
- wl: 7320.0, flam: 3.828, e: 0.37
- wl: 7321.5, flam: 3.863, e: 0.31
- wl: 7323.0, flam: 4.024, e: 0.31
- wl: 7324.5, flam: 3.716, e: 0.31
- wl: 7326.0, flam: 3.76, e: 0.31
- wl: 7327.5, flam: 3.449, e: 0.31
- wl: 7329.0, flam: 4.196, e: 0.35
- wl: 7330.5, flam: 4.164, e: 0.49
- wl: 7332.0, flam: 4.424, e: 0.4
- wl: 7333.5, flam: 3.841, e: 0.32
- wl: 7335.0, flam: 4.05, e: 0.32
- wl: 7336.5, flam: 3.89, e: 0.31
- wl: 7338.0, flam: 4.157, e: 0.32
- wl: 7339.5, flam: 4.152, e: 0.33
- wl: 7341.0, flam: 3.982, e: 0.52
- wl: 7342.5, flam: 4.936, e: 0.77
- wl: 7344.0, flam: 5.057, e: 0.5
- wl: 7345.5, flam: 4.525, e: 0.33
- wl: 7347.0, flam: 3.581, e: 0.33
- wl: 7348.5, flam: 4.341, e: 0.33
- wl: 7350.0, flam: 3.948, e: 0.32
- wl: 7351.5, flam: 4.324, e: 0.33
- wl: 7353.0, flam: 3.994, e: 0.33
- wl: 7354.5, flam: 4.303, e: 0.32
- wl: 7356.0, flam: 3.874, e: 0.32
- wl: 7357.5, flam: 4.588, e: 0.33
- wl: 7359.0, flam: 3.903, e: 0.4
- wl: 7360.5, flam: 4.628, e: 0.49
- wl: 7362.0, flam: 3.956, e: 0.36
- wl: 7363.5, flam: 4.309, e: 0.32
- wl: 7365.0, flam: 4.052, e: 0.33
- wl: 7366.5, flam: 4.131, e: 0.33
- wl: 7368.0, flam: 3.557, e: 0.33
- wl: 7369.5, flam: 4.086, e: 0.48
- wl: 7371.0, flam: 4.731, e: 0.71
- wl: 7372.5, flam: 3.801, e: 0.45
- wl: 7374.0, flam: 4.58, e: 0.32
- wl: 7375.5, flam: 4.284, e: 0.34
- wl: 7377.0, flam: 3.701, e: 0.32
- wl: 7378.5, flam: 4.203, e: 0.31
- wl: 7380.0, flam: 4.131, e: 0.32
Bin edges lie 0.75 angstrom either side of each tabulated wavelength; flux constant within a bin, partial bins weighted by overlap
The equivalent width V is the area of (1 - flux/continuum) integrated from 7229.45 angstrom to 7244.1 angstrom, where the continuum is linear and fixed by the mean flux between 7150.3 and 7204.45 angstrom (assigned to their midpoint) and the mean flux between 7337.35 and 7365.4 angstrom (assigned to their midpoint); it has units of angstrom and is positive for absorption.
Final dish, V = 0.9 angstrom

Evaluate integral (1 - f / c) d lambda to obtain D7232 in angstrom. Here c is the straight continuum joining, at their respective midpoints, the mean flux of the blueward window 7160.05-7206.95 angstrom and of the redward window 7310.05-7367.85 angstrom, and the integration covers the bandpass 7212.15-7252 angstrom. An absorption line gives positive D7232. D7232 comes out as 0.8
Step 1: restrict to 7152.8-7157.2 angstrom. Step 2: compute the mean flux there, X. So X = 4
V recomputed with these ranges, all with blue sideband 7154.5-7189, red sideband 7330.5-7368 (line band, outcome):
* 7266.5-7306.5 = -0.71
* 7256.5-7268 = -0.29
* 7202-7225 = 0.63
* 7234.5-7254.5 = 0.08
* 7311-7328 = 1.52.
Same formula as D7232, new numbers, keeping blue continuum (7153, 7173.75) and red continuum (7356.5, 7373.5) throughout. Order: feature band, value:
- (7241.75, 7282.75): -1.4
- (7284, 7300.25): 0.0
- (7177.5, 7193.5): 0.1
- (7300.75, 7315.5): 0.6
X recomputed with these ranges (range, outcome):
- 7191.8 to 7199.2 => 4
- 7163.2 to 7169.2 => 3.96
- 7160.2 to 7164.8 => 3.88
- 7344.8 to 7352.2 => 4.14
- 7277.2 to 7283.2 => 4.21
